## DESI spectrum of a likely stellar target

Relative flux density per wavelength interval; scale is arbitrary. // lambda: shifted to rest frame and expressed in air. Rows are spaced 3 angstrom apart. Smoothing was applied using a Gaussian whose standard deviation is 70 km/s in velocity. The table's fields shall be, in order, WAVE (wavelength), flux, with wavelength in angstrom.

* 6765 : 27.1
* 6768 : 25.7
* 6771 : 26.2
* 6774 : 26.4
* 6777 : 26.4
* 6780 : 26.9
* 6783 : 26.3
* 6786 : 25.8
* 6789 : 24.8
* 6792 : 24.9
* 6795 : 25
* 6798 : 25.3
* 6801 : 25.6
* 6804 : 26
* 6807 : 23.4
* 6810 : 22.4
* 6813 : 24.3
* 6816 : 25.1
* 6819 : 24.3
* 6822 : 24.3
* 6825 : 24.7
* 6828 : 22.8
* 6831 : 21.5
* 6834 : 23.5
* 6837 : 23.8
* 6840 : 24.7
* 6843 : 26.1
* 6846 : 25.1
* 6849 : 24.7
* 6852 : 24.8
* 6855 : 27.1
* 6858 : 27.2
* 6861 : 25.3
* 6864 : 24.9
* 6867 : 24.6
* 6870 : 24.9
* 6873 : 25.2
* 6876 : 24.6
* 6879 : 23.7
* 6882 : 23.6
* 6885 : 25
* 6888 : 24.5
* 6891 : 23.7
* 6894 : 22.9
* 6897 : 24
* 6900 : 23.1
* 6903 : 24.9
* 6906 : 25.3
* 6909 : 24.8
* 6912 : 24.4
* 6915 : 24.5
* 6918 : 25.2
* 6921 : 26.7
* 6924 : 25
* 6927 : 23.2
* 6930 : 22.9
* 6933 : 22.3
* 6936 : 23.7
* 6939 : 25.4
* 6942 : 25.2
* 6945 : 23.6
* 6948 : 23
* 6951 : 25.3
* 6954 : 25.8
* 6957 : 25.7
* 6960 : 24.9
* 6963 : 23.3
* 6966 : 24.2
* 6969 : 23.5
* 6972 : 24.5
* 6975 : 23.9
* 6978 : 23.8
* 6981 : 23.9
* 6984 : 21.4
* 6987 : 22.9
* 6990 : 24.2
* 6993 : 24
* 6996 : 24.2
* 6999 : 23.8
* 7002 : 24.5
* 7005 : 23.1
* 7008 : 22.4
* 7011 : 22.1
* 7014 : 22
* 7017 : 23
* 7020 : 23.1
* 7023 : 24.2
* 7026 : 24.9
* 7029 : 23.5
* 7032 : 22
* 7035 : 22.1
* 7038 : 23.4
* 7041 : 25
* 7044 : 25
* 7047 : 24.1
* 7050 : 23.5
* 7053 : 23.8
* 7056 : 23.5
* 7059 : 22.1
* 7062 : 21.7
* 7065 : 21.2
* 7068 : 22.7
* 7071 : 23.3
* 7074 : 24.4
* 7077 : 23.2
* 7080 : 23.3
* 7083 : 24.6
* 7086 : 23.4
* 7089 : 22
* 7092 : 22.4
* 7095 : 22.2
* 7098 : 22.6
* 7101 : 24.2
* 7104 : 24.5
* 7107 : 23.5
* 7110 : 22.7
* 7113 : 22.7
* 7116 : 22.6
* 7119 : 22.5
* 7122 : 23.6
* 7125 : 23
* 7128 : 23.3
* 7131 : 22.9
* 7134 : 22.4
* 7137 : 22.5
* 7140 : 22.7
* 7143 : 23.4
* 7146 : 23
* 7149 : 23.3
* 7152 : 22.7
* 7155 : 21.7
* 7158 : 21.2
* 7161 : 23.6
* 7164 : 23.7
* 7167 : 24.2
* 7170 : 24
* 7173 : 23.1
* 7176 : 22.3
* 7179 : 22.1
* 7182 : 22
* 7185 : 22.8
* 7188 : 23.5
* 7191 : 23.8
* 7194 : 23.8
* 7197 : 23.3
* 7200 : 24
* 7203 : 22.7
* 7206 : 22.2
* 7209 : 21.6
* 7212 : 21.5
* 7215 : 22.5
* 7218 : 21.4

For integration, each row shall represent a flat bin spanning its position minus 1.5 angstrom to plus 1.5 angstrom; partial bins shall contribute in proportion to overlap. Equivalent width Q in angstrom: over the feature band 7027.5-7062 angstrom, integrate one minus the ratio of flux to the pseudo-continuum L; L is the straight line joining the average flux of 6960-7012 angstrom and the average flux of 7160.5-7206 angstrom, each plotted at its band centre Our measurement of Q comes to 0.1 angstrom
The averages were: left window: 23.6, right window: 23.2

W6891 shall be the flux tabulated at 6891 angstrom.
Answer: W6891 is 23.7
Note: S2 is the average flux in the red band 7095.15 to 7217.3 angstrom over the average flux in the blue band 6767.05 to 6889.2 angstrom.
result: 0.9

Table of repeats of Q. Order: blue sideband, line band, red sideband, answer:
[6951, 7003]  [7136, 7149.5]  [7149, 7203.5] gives 0.1 angstrom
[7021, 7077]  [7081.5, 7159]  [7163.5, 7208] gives 1.1 angstrom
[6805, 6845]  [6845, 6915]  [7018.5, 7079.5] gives -2.6 angstrom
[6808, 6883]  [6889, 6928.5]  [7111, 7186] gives -0.4 angstrom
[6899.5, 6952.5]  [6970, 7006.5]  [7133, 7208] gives 0.5 angstrom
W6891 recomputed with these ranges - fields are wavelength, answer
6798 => 25.3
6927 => 23.2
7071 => 23.3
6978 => 23.8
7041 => 25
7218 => 21.4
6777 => 26.4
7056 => 23.5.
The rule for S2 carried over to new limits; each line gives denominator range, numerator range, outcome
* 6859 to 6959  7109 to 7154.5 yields 0.93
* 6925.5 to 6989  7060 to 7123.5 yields 0.96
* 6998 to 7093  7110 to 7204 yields 0.99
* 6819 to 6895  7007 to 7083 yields 0.95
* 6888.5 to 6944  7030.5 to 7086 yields 0.96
